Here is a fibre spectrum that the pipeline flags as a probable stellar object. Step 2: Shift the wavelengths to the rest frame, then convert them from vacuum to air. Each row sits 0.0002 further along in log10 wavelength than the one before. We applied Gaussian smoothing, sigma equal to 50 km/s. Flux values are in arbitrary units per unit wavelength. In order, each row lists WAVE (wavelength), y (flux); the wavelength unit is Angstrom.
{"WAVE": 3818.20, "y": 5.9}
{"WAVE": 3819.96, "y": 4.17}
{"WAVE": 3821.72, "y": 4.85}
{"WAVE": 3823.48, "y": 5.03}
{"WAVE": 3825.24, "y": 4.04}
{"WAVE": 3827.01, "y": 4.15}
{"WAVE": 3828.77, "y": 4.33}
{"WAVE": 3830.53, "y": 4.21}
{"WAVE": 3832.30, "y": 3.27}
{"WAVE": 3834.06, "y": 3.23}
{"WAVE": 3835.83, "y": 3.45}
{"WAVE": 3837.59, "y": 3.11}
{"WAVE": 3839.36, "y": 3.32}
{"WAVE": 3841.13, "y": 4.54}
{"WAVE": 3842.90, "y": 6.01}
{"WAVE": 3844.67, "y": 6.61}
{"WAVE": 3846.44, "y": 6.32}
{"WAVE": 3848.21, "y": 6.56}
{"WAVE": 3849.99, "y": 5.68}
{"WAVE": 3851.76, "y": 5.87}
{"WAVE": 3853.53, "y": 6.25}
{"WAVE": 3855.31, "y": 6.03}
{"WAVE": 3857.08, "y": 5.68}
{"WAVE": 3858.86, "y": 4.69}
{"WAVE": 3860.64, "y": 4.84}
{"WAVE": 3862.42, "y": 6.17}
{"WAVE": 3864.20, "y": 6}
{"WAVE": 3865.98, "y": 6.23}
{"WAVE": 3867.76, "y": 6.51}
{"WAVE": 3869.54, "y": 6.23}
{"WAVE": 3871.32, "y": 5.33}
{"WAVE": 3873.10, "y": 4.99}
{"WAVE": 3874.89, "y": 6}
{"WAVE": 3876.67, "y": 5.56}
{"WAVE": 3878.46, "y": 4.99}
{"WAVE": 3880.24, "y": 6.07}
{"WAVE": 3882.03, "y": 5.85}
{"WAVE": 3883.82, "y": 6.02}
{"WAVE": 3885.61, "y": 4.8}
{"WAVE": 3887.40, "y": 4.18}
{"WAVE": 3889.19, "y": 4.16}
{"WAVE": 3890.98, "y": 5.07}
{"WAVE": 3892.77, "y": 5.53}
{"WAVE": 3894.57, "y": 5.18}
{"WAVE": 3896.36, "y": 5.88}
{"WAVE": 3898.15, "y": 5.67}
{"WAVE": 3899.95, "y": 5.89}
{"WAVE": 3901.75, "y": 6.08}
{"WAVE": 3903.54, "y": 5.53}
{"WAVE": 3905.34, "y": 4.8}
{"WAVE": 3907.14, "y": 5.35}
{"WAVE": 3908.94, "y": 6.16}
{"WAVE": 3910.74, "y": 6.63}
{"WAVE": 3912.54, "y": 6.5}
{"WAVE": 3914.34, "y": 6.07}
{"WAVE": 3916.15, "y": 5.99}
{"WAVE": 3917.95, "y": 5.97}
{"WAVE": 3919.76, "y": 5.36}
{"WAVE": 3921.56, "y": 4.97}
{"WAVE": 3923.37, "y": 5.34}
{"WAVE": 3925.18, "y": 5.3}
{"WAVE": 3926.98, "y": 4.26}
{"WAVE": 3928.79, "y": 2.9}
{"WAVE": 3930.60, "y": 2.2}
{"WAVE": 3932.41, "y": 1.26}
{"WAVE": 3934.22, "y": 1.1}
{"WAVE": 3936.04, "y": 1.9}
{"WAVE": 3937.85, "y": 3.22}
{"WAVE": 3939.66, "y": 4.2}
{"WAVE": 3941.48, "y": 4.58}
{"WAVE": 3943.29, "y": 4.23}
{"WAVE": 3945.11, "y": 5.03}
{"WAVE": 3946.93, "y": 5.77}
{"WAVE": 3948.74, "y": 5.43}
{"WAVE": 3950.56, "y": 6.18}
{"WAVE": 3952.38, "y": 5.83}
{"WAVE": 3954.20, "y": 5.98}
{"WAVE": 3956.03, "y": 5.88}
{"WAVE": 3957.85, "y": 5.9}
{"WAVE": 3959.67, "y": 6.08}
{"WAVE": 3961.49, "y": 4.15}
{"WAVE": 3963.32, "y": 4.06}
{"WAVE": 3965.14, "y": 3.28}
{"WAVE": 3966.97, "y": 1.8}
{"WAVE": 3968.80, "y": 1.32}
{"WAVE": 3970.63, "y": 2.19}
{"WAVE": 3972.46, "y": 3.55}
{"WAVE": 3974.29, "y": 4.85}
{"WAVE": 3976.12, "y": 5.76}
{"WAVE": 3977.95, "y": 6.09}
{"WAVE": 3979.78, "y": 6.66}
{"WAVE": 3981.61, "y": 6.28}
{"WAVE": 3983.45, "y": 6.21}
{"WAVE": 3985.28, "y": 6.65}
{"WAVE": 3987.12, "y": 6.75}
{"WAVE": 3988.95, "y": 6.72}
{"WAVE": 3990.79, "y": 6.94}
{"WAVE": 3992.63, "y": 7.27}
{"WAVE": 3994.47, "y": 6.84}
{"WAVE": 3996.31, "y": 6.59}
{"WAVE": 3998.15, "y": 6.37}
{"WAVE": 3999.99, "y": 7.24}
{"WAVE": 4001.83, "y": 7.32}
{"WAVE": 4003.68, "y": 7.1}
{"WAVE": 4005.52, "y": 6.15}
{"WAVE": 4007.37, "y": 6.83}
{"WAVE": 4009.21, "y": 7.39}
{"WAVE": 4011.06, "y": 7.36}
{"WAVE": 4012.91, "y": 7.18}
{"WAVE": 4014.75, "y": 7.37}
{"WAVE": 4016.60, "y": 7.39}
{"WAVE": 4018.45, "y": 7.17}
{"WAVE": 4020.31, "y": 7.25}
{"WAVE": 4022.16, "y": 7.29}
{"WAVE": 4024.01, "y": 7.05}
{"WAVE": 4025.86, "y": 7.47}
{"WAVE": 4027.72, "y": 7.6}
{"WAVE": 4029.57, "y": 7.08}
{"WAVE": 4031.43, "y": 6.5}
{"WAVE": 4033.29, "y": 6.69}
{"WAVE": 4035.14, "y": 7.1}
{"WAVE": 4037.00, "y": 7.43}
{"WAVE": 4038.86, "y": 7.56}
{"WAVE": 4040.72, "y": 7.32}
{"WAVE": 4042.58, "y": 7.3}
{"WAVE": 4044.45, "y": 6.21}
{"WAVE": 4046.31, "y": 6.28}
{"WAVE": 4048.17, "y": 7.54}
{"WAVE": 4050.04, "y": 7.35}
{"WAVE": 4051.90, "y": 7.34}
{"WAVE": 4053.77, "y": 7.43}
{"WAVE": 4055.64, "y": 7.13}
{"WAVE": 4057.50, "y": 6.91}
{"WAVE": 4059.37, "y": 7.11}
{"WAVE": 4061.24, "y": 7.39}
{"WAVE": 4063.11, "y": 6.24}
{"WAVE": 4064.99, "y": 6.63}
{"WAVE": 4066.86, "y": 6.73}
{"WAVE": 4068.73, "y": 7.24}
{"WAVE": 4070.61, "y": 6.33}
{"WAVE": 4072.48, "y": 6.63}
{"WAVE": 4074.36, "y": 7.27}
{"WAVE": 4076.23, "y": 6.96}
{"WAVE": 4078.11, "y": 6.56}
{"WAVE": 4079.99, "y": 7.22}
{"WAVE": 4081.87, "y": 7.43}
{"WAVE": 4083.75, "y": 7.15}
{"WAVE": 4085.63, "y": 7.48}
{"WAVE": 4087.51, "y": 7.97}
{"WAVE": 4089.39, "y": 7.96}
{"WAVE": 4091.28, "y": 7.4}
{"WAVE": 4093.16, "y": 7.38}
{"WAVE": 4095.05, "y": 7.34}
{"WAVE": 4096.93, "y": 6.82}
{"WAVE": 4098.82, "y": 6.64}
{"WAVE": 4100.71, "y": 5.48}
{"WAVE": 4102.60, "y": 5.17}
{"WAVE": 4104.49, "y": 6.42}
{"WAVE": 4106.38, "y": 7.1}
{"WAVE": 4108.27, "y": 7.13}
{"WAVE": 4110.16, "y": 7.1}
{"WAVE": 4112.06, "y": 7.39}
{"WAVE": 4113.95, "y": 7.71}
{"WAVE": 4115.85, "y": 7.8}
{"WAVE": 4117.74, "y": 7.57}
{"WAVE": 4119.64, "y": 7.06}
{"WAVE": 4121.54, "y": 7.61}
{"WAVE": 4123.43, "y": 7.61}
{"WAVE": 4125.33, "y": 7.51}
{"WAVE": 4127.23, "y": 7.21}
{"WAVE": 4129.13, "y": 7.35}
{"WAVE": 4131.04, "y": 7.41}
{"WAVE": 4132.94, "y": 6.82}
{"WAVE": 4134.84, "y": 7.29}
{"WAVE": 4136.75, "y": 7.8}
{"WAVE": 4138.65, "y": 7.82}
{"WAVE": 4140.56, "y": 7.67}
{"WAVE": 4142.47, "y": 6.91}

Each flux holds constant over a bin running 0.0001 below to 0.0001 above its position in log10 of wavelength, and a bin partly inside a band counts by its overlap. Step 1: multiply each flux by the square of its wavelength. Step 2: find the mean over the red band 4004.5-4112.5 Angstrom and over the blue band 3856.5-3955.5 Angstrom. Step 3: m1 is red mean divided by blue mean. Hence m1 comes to 1.49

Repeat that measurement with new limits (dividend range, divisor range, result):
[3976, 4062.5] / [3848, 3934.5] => 1.40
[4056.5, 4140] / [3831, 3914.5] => 1.47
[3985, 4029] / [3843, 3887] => 1.31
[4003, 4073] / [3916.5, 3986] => 1.63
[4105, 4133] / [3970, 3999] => 1.31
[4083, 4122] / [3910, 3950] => 1.74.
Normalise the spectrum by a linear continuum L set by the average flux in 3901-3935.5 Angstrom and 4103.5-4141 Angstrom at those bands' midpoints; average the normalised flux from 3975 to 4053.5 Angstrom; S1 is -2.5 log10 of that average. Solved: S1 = -0.16 mag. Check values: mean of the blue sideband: 4.79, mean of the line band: 6.95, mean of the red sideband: 7.36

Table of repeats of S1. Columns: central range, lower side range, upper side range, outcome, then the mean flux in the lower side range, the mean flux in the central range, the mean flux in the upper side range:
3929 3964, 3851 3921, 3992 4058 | 0.40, 5.64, 4.34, 7.1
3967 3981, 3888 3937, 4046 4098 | 0.33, 4.84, 4.23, 7.12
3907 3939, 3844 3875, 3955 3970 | 0.08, 5.88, 4.44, 4.03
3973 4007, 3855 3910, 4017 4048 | 0.02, 5.53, 6.52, 7.1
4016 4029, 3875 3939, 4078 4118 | -0.17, 4.91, 7.31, 7.1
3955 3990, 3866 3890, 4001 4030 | 0.32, 5.47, 4.97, 7.19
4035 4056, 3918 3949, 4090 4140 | -0.20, 3.97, 7.17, 7.16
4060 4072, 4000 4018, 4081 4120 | 0.06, 7.13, 6.76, 7.12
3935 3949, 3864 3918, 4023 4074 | 0.40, 5.64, 4.22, 7.02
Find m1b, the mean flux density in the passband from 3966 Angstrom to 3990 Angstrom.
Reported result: 5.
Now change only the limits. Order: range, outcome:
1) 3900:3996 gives 5.01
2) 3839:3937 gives 5.25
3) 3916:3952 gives 4.25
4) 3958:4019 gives 5.9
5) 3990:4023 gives 7.06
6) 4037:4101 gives 7.07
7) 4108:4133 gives 7.4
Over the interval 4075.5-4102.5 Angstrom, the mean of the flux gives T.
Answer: 7.07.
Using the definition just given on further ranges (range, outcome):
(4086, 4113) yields 6.96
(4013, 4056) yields 7.17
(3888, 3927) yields 5.55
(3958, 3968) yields 4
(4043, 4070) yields 6.96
